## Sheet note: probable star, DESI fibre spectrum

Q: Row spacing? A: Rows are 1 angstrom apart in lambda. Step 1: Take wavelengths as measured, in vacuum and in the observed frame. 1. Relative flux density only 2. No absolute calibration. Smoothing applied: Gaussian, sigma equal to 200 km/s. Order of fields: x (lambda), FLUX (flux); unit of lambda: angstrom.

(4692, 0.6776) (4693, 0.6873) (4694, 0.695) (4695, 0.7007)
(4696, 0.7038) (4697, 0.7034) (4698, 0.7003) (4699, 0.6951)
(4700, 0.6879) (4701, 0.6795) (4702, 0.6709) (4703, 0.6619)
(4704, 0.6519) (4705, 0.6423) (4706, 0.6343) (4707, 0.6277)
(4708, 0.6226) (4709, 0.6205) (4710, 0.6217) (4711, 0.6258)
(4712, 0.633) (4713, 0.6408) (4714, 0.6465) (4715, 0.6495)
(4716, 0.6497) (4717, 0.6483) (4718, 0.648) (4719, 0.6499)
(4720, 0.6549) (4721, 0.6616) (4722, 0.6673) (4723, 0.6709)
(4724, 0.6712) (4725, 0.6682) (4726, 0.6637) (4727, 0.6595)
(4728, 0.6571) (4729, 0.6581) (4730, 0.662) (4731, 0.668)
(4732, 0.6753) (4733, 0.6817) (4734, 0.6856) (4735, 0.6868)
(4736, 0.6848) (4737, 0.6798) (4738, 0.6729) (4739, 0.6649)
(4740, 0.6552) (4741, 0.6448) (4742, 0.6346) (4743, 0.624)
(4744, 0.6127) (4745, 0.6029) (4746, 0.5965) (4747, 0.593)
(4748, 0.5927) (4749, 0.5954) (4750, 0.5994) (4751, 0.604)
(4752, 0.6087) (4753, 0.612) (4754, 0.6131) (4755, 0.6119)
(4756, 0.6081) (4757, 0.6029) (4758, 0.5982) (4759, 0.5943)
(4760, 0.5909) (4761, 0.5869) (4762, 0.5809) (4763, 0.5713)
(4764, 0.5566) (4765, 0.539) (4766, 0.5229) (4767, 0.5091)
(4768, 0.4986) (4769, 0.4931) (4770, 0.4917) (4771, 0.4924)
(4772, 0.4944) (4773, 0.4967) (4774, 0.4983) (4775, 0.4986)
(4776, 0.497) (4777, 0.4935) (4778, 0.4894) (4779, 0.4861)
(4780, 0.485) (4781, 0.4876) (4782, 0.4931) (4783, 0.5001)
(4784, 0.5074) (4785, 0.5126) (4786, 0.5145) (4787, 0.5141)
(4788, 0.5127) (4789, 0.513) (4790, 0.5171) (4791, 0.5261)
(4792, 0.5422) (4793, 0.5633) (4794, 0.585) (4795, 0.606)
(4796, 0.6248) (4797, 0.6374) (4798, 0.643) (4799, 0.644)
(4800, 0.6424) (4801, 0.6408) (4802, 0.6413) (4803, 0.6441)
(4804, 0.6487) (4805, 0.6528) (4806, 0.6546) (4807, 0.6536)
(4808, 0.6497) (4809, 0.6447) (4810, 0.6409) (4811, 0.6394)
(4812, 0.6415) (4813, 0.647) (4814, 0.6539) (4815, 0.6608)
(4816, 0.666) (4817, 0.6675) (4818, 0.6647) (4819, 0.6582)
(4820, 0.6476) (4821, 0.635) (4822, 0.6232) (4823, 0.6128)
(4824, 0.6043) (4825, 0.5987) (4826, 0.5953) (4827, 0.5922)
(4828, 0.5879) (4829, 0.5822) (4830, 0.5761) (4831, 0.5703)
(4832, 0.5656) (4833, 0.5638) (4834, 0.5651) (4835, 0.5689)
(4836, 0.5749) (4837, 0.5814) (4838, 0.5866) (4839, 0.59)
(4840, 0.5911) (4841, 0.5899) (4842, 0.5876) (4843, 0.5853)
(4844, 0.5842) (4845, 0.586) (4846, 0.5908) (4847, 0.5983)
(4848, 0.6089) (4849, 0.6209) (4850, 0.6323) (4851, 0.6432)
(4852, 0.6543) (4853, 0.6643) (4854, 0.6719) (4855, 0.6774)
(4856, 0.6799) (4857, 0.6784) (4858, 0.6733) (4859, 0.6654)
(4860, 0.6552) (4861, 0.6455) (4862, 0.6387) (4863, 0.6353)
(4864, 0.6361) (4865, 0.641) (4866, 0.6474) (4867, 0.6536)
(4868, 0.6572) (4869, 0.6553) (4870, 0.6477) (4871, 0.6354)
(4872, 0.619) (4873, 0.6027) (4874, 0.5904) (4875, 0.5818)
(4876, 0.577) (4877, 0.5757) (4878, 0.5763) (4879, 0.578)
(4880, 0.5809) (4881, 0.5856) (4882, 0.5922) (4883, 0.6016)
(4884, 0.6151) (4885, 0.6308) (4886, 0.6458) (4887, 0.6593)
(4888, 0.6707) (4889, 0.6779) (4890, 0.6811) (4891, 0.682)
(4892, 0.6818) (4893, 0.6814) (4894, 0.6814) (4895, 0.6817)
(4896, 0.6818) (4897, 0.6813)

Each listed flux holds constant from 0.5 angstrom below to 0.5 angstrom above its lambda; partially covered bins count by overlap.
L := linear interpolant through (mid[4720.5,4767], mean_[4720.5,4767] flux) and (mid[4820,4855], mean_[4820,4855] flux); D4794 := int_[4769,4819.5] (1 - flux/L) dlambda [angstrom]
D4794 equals 3.0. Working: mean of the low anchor 0.627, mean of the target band 0.577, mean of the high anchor 0.601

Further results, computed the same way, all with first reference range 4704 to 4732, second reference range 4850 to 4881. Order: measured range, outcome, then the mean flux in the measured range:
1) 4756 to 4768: 1.4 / 0.567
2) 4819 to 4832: 0.7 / 0.603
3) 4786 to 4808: 1.4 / 0.6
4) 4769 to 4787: 4.1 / 0.497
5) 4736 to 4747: 0.1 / 0.639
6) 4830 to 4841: 1.0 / 0.576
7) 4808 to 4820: -0.3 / 0.653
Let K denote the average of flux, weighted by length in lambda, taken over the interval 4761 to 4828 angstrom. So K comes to 0.577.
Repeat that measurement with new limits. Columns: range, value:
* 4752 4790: 0.532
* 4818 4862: 0.614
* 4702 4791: 0.596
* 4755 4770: 0.56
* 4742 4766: 0.595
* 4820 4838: 0.59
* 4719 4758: 0.642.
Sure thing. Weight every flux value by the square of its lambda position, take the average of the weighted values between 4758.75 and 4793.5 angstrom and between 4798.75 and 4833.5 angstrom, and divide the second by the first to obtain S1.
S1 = 1.23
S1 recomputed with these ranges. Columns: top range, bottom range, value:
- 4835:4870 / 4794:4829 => 1.01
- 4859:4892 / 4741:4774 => 1.15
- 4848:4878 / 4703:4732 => 1.04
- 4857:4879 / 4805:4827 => 1.00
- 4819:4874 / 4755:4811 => 1.13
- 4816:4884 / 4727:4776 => 1.07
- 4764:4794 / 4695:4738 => 0.79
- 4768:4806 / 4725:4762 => 0.88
